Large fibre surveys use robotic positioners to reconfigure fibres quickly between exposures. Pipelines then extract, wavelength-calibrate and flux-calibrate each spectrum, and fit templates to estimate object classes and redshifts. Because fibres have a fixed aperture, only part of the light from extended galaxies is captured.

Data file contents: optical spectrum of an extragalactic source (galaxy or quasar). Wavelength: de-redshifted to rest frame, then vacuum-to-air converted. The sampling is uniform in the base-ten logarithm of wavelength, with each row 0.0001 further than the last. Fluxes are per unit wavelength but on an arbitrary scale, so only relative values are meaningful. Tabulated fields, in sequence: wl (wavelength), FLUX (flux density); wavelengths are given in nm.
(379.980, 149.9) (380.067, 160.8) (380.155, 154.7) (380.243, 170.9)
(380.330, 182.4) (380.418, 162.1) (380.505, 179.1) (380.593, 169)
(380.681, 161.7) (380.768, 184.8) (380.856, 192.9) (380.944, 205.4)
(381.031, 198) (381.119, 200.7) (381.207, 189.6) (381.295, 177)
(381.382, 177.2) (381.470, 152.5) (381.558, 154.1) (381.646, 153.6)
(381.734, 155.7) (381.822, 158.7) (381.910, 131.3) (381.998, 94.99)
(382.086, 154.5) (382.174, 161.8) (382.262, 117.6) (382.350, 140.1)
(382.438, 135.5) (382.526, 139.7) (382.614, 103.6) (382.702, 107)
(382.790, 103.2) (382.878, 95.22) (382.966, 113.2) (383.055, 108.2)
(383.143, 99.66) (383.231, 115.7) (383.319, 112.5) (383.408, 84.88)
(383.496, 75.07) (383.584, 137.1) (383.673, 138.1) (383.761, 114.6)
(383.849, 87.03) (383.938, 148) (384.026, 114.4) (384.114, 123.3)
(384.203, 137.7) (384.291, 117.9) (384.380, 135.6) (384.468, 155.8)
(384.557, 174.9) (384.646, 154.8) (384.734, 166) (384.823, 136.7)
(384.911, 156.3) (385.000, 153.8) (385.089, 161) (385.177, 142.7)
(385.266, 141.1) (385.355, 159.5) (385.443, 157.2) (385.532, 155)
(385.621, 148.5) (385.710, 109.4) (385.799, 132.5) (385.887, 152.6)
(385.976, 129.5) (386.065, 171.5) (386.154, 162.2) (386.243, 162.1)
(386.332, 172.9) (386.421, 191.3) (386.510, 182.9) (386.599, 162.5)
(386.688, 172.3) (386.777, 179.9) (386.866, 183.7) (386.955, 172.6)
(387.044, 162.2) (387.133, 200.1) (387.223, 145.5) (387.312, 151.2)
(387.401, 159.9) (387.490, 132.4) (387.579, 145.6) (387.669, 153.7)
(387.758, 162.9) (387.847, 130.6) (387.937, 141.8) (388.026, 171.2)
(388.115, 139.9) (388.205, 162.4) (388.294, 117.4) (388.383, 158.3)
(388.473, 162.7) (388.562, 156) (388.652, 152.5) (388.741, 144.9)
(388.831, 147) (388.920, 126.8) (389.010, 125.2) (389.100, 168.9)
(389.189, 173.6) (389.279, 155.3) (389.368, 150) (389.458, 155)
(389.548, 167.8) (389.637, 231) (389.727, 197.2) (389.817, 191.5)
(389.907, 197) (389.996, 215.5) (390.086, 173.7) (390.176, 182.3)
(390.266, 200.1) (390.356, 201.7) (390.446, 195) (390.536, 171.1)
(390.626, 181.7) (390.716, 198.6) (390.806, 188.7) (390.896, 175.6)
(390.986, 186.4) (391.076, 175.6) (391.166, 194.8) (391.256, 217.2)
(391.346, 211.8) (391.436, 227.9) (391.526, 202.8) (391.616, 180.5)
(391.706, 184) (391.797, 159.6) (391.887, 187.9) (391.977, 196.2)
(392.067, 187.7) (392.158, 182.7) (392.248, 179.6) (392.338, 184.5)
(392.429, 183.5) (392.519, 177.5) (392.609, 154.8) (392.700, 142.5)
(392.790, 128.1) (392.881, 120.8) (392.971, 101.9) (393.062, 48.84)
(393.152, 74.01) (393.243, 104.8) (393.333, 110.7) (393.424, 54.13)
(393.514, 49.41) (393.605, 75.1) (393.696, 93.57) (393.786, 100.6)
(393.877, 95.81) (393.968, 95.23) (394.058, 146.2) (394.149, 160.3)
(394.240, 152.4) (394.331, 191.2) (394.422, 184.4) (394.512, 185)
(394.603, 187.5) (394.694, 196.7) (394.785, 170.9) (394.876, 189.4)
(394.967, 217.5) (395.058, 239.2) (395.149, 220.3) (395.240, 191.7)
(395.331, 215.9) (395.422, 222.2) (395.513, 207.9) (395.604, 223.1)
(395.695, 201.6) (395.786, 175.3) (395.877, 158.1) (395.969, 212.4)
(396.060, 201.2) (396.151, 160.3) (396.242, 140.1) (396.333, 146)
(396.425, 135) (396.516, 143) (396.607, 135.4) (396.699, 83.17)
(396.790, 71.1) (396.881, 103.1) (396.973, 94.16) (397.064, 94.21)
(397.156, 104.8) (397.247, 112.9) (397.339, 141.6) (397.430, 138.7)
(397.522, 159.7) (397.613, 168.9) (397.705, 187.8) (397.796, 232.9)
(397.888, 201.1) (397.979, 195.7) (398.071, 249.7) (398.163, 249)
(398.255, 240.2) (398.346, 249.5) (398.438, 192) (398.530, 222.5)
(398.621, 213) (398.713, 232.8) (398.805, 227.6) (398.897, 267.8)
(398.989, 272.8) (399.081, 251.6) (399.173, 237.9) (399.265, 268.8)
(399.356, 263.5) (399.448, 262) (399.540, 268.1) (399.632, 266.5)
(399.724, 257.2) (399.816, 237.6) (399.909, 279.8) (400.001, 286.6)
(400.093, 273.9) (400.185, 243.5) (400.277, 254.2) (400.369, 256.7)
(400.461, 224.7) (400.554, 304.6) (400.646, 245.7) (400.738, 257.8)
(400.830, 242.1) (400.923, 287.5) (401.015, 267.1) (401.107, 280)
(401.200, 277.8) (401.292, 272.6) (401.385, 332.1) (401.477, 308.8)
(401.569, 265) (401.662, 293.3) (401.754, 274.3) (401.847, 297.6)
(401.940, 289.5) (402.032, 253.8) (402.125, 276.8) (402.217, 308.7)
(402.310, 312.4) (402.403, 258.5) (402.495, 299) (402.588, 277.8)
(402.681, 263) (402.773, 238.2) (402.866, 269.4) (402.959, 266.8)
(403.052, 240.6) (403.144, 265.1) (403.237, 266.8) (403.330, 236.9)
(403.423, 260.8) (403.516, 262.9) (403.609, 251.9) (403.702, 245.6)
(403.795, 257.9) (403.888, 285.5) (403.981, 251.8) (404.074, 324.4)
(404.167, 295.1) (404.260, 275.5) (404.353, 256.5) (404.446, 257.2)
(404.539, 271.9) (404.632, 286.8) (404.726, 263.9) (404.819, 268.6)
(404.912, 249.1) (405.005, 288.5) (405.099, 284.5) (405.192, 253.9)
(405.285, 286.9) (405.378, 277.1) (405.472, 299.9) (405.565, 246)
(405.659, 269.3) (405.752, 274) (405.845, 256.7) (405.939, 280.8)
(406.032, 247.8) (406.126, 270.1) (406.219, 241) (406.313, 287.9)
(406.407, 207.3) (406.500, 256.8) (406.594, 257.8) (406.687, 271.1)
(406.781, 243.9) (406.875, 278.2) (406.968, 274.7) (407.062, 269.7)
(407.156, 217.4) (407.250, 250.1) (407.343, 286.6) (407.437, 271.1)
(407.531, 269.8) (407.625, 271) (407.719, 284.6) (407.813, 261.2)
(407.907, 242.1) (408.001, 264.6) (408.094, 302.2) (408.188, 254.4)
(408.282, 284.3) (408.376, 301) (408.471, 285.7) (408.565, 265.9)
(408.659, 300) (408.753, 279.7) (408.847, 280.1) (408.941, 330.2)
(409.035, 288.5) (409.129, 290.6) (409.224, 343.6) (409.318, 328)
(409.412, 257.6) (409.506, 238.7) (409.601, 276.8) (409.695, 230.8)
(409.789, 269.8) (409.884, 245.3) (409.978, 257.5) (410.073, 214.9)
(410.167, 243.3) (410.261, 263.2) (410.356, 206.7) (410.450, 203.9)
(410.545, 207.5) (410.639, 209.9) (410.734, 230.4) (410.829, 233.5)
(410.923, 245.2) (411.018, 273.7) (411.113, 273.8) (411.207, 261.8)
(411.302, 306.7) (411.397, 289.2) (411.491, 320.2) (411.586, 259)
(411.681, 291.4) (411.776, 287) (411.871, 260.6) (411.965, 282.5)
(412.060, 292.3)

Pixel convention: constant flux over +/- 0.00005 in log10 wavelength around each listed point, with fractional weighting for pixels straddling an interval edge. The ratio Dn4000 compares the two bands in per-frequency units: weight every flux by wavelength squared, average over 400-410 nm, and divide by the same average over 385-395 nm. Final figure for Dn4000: 1.8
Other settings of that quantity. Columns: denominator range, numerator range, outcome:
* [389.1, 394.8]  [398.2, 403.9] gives 1.70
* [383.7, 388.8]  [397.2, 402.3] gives 1.76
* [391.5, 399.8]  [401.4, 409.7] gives 1.64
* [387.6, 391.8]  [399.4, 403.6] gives 1.65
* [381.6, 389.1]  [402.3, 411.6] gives 2.08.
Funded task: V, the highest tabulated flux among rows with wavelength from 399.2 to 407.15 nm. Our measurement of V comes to 332.1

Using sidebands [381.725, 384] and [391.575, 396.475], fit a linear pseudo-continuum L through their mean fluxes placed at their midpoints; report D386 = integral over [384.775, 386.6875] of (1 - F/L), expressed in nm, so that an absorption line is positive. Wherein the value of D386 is -0.36 nm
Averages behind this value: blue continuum 120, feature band 155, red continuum 159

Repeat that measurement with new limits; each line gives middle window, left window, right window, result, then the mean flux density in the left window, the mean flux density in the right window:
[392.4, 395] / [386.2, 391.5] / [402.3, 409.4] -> 0.869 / 172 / 271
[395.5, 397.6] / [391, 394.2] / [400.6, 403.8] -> 0.548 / 146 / 272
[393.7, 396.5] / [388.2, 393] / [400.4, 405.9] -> 0.451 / 174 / 272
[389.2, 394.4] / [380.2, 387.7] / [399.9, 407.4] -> 0.907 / 149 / 269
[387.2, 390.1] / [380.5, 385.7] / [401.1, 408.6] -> 0.261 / 142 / 271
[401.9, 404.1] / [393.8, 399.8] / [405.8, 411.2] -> -0.395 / 189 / 263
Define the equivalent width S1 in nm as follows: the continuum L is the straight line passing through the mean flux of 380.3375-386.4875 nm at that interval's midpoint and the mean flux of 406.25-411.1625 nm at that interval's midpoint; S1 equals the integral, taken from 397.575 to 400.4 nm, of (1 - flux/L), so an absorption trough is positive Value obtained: -0.32 nm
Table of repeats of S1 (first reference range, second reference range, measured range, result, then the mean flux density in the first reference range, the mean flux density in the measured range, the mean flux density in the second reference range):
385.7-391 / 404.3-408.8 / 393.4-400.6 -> 0.857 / 166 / 191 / 268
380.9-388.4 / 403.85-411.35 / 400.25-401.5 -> -0.220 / 146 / 272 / 266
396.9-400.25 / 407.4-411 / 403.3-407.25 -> -0.299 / 217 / 265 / 264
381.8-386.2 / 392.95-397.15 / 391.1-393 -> -0.456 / 132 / 177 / 147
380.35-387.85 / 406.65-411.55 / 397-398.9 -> 0.198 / 148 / 192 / 266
